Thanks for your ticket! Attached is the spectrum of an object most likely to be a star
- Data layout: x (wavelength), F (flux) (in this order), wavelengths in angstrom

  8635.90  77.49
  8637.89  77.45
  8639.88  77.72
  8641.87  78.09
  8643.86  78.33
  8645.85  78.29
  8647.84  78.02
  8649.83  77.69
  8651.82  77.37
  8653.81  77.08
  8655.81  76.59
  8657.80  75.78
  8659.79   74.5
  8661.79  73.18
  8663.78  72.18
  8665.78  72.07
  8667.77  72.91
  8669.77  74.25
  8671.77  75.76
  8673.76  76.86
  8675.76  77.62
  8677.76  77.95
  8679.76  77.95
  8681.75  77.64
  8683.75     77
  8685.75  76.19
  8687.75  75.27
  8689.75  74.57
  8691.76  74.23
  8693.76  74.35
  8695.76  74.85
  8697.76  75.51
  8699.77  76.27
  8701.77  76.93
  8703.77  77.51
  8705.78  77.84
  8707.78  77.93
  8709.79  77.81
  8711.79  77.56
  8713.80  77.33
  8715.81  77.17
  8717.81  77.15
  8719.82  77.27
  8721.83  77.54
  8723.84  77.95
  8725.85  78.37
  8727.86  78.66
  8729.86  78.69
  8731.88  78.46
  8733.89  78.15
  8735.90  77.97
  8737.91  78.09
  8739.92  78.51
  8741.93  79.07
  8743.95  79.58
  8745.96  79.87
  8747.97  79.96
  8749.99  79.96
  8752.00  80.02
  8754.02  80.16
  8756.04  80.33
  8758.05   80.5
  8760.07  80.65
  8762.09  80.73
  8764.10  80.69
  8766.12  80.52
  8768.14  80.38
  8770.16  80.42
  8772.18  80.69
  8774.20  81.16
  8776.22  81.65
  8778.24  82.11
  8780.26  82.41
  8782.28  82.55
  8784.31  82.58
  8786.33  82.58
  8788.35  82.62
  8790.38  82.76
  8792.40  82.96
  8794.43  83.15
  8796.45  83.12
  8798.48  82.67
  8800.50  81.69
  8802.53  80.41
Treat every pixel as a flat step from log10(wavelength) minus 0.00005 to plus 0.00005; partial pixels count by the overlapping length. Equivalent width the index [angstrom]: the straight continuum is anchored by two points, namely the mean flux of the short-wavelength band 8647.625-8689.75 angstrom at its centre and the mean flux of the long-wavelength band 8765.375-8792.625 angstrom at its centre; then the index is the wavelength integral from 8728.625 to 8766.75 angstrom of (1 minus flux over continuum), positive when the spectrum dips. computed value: 0.3 angstrom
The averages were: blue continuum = 75.8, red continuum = 81.8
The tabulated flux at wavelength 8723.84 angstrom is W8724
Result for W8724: 77.95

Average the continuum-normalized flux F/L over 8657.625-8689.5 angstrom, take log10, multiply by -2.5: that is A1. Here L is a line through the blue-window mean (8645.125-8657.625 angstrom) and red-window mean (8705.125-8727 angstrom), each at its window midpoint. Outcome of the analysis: 0.03 mag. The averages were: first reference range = 77.4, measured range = 75.4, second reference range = 77.6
